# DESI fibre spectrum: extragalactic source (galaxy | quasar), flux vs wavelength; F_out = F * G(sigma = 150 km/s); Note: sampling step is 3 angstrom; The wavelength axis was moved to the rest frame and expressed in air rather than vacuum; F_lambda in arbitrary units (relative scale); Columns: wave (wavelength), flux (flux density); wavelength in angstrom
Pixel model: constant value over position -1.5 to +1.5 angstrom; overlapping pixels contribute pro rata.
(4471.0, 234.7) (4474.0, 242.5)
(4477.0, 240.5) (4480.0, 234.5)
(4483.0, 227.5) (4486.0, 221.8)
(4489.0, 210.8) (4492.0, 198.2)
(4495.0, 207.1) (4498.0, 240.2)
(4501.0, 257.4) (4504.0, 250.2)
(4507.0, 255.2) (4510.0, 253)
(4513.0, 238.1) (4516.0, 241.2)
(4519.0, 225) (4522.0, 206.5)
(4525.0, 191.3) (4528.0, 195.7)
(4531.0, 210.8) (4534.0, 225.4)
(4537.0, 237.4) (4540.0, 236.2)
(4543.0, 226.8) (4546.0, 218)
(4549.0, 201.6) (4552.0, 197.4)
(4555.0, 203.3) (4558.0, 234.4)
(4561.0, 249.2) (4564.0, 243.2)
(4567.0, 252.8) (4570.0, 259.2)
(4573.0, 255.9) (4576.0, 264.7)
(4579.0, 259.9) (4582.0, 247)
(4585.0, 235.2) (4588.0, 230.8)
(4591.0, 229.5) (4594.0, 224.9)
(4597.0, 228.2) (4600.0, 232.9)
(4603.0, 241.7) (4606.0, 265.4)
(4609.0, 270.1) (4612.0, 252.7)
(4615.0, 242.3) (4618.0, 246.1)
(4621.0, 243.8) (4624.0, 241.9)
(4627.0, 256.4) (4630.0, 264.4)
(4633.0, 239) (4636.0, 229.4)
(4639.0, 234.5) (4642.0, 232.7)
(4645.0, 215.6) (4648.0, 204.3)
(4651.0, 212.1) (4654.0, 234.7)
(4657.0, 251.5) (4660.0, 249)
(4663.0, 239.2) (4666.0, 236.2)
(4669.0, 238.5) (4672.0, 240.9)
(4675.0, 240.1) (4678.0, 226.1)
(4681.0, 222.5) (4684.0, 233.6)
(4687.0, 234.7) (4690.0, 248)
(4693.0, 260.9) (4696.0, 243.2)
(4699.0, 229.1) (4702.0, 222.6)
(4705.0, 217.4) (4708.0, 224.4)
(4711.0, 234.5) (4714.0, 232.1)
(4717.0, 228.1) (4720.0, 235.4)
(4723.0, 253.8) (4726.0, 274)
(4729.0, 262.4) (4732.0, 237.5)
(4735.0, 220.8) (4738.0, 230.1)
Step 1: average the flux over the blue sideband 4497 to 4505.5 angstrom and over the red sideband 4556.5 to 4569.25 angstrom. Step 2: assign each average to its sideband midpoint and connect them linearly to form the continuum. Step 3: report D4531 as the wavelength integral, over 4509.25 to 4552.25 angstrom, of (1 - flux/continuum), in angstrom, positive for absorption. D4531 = 4.8 angstrom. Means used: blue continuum 250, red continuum 246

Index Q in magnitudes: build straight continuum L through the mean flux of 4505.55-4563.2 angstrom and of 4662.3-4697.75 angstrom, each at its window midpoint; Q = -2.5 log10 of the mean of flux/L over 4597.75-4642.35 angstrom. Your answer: -0.06 mag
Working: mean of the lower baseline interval 224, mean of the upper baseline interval 239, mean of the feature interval 246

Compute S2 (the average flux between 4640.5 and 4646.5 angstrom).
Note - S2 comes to 224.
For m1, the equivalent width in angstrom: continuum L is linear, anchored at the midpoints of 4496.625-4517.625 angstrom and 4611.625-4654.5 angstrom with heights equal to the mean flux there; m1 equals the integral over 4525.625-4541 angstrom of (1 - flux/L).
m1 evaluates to 1.66 angstrom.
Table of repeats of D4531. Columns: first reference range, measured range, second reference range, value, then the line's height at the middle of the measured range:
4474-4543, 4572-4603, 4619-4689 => -1.1 angstrom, 232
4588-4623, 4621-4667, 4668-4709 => 0.5 angstrom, 239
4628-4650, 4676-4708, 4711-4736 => 0.7 angstrom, 239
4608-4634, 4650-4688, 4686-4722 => 0.9 angstrom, 241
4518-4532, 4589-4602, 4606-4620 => 0.8 angstrom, 244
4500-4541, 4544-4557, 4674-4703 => 1.3 angstrom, 231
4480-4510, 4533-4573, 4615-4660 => 0.5 angstrom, 233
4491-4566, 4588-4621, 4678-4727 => -1.7 angstrom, 231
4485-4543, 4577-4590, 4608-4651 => -0.5 angstrom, 234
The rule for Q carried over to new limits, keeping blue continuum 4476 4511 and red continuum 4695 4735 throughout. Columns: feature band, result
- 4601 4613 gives -0.095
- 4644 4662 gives 0.035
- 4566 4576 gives -0.102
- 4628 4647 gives 0.000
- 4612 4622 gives -0.046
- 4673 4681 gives 0.023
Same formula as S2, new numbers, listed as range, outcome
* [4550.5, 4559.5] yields 212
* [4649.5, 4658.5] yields 233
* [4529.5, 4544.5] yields 227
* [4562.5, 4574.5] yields 253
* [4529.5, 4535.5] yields 218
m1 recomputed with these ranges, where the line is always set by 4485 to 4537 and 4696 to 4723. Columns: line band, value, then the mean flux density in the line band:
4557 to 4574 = -1.69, 249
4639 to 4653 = 0.61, 219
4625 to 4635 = -1.01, 252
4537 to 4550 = 0.17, 223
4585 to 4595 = -0.10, 230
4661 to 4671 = -0.41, 239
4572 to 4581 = -1.29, 260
